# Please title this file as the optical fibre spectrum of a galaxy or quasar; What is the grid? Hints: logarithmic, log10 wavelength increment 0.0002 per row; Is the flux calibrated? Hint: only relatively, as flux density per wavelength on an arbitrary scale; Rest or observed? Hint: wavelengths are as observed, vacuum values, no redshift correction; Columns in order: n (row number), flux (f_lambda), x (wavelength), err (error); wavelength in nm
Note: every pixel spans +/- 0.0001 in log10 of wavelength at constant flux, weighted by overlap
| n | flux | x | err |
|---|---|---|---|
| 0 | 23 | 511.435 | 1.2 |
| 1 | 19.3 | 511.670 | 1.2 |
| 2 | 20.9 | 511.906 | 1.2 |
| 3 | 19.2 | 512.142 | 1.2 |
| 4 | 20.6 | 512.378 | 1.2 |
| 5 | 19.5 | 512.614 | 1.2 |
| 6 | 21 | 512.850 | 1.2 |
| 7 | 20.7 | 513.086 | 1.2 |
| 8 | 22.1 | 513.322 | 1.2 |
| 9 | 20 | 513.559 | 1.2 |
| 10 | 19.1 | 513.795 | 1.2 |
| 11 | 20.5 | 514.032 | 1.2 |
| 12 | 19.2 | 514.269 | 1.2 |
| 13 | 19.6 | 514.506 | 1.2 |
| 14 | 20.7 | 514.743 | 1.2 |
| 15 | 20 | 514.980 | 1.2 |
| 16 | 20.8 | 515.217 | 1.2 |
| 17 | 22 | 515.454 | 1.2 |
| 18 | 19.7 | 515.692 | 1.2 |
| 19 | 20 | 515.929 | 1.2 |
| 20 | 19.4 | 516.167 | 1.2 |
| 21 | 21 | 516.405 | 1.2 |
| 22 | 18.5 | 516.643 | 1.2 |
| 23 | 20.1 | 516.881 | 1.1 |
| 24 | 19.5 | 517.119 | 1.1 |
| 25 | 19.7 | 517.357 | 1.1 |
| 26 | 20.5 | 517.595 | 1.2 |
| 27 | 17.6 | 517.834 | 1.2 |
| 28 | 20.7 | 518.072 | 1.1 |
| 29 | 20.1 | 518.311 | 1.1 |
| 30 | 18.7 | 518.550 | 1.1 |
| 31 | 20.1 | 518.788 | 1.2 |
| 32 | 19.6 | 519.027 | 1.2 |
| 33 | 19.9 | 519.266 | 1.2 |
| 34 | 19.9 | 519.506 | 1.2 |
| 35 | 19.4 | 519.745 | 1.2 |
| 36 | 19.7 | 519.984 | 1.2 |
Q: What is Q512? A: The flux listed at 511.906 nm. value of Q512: 20.9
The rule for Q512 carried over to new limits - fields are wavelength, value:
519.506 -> 19.9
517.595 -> 20.5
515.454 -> 22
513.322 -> 22.1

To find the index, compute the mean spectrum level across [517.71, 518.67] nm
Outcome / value 19.3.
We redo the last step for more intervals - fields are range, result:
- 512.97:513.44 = 21.4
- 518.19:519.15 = 19.6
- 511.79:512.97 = 20.2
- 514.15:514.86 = 19.8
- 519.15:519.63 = 19.9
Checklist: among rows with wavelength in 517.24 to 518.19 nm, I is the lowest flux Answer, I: 17.6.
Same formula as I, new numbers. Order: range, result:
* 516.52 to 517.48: 18.5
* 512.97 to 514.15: 19.1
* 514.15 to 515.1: 19.2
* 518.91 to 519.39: 19.6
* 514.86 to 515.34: 20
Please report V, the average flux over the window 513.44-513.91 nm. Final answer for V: 19.6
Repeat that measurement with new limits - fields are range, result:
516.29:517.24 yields 19.8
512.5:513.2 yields 20.4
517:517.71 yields 19.9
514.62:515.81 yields 20.6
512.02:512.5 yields 19.9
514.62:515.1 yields 20.4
